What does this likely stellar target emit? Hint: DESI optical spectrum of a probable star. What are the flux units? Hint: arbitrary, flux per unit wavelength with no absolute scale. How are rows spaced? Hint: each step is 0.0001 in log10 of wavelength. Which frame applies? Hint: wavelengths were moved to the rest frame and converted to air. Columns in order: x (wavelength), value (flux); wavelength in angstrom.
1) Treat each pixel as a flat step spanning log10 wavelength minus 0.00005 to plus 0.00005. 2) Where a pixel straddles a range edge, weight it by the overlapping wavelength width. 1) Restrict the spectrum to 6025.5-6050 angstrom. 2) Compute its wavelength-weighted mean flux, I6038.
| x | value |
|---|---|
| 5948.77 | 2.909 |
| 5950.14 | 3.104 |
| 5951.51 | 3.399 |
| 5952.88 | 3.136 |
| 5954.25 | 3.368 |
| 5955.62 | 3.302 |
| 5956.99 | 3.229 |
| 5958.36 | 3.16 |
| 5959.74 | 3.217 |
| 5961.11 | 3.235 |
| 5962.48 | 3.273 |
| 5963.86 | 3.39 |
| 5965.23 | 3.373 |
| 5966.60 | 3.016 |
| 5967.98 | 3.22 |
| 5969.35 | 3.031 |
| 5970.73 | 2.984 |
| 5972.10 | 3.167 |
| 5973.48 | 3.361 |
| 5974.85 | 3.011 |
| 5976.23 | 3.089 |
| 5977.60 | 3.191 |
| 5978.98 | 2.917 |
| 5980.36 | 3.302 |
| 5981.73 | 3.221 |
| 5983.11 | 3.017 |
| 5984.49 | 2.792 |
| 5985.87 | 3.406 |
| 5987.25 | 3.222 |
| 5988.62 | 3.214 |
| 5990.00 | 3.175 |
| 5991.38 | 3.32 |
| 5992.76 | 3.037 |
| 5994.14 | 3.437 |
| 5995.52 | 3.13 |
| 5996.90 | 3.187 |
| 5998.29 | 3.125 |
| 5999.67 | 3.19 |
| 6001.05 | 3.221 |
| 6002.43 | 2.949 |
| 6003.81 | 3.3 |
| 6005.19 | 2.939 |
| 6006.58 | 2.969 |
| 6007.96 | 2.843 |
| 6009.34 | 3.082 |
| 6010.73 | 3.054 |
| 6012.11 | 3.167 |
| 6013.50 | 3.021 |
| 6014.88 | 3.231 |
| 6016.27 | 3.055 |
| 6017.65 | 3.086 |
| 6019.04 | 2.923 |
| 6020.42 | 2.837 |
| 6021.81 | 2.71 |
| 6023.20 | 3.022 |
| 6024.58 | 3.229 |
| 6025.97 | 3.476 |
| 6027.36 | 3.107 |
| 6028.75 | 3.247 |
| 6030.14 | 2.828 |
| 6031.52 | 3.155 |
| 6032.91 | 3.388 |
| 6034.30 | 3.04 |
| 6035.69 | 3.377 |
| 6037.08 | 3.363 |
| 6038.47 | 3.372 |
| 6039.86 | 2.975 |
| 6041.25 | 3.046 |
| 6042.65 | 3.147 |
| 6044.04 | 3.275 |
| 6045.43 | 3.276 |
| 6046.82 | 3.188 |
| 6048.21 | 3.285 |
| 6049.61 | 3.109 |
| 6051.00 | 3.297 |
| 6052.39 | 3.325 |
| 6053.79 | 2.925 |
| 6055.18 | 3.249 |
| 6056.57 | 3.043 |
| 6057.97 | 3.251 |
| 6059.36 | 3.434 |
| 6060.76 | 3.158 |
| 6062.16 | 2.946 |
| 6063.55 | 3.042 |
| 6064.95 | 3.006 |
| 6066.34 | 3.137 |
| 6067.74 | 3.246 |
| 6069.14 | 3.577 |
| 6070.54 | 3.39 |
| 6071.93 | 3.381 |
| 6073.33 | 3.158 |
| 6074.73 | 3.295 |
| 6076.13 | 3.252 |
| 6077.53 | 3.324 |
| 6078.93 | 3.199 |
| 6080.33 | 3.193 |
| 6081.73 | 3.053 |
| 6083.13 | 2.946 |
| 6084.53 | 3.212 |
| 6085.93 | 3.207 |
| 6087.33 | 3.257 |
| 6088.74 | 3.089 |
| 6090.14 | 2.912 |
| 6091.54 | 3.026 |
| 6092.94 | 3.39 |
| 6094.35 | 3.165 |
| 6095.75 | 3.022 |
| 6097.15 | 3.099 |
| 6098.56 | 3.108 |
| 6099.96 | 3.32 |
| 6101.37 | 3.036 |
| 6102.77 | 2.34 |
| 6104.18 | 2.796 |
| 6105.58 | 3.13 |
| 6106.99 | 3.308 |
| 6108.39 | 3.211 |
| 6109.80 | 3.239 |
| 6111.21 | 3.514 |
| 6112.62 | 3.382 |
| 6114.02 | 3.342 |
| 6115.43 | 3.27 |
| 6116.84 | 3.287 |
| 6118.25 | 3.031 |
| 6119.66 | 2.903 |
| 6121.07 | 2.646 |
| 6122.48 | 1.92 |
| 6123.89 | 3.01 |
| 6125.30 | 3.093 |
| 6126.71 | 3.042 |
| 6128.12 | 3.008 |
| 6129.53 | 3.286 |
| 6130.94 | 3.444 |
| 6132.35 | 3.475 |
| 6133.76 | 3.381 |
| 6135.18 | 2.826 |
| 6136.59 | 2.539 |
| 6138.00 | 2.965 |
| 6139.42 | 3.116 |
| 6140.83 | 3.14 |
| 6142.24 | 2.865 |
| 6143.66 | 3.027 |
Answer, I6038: 3.2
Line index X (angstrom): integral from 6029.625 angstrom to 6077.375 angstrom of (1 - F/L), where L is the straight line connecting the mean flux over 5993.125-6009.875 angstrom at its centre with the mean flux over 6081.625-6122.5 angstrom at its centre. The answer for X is -1.6 angstrom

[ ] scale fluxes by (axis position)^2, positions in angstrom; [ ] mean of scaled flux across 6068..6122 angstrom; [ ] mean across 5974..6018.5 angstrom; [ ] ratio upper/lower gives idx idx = 1.0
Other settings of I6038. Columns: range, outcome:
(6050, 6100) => 3.18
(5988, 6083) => 3.16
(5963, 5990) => 3.16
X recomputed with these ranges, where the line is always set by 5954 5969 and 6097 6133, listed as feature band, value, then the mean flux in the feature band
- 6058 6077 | -0.6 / 3.23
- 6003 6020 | 0.8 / 3.05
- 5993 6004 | 0.1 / 3.18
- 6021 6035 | 0.3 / 3.12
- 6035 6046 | -0.2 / 3.23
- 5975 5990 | 0.4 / 3.13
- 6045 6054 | -0.2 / 3.21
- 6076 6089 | -0.2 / 3.17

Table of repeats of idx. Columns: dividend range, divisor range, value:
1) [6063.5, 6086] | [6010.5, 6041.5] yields 1.05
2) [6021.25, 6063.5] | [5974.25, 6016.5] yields 1.03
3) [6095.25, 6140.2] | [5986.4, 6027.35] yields 1.02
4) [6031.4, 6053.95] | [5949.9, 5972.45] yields 1.03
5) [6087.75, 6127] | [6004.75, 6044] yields 1.01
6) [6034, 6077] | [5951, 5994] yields 1.04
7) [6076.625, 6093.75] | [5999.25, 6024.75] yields 1.06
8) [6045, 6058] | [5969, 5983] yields 1.05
